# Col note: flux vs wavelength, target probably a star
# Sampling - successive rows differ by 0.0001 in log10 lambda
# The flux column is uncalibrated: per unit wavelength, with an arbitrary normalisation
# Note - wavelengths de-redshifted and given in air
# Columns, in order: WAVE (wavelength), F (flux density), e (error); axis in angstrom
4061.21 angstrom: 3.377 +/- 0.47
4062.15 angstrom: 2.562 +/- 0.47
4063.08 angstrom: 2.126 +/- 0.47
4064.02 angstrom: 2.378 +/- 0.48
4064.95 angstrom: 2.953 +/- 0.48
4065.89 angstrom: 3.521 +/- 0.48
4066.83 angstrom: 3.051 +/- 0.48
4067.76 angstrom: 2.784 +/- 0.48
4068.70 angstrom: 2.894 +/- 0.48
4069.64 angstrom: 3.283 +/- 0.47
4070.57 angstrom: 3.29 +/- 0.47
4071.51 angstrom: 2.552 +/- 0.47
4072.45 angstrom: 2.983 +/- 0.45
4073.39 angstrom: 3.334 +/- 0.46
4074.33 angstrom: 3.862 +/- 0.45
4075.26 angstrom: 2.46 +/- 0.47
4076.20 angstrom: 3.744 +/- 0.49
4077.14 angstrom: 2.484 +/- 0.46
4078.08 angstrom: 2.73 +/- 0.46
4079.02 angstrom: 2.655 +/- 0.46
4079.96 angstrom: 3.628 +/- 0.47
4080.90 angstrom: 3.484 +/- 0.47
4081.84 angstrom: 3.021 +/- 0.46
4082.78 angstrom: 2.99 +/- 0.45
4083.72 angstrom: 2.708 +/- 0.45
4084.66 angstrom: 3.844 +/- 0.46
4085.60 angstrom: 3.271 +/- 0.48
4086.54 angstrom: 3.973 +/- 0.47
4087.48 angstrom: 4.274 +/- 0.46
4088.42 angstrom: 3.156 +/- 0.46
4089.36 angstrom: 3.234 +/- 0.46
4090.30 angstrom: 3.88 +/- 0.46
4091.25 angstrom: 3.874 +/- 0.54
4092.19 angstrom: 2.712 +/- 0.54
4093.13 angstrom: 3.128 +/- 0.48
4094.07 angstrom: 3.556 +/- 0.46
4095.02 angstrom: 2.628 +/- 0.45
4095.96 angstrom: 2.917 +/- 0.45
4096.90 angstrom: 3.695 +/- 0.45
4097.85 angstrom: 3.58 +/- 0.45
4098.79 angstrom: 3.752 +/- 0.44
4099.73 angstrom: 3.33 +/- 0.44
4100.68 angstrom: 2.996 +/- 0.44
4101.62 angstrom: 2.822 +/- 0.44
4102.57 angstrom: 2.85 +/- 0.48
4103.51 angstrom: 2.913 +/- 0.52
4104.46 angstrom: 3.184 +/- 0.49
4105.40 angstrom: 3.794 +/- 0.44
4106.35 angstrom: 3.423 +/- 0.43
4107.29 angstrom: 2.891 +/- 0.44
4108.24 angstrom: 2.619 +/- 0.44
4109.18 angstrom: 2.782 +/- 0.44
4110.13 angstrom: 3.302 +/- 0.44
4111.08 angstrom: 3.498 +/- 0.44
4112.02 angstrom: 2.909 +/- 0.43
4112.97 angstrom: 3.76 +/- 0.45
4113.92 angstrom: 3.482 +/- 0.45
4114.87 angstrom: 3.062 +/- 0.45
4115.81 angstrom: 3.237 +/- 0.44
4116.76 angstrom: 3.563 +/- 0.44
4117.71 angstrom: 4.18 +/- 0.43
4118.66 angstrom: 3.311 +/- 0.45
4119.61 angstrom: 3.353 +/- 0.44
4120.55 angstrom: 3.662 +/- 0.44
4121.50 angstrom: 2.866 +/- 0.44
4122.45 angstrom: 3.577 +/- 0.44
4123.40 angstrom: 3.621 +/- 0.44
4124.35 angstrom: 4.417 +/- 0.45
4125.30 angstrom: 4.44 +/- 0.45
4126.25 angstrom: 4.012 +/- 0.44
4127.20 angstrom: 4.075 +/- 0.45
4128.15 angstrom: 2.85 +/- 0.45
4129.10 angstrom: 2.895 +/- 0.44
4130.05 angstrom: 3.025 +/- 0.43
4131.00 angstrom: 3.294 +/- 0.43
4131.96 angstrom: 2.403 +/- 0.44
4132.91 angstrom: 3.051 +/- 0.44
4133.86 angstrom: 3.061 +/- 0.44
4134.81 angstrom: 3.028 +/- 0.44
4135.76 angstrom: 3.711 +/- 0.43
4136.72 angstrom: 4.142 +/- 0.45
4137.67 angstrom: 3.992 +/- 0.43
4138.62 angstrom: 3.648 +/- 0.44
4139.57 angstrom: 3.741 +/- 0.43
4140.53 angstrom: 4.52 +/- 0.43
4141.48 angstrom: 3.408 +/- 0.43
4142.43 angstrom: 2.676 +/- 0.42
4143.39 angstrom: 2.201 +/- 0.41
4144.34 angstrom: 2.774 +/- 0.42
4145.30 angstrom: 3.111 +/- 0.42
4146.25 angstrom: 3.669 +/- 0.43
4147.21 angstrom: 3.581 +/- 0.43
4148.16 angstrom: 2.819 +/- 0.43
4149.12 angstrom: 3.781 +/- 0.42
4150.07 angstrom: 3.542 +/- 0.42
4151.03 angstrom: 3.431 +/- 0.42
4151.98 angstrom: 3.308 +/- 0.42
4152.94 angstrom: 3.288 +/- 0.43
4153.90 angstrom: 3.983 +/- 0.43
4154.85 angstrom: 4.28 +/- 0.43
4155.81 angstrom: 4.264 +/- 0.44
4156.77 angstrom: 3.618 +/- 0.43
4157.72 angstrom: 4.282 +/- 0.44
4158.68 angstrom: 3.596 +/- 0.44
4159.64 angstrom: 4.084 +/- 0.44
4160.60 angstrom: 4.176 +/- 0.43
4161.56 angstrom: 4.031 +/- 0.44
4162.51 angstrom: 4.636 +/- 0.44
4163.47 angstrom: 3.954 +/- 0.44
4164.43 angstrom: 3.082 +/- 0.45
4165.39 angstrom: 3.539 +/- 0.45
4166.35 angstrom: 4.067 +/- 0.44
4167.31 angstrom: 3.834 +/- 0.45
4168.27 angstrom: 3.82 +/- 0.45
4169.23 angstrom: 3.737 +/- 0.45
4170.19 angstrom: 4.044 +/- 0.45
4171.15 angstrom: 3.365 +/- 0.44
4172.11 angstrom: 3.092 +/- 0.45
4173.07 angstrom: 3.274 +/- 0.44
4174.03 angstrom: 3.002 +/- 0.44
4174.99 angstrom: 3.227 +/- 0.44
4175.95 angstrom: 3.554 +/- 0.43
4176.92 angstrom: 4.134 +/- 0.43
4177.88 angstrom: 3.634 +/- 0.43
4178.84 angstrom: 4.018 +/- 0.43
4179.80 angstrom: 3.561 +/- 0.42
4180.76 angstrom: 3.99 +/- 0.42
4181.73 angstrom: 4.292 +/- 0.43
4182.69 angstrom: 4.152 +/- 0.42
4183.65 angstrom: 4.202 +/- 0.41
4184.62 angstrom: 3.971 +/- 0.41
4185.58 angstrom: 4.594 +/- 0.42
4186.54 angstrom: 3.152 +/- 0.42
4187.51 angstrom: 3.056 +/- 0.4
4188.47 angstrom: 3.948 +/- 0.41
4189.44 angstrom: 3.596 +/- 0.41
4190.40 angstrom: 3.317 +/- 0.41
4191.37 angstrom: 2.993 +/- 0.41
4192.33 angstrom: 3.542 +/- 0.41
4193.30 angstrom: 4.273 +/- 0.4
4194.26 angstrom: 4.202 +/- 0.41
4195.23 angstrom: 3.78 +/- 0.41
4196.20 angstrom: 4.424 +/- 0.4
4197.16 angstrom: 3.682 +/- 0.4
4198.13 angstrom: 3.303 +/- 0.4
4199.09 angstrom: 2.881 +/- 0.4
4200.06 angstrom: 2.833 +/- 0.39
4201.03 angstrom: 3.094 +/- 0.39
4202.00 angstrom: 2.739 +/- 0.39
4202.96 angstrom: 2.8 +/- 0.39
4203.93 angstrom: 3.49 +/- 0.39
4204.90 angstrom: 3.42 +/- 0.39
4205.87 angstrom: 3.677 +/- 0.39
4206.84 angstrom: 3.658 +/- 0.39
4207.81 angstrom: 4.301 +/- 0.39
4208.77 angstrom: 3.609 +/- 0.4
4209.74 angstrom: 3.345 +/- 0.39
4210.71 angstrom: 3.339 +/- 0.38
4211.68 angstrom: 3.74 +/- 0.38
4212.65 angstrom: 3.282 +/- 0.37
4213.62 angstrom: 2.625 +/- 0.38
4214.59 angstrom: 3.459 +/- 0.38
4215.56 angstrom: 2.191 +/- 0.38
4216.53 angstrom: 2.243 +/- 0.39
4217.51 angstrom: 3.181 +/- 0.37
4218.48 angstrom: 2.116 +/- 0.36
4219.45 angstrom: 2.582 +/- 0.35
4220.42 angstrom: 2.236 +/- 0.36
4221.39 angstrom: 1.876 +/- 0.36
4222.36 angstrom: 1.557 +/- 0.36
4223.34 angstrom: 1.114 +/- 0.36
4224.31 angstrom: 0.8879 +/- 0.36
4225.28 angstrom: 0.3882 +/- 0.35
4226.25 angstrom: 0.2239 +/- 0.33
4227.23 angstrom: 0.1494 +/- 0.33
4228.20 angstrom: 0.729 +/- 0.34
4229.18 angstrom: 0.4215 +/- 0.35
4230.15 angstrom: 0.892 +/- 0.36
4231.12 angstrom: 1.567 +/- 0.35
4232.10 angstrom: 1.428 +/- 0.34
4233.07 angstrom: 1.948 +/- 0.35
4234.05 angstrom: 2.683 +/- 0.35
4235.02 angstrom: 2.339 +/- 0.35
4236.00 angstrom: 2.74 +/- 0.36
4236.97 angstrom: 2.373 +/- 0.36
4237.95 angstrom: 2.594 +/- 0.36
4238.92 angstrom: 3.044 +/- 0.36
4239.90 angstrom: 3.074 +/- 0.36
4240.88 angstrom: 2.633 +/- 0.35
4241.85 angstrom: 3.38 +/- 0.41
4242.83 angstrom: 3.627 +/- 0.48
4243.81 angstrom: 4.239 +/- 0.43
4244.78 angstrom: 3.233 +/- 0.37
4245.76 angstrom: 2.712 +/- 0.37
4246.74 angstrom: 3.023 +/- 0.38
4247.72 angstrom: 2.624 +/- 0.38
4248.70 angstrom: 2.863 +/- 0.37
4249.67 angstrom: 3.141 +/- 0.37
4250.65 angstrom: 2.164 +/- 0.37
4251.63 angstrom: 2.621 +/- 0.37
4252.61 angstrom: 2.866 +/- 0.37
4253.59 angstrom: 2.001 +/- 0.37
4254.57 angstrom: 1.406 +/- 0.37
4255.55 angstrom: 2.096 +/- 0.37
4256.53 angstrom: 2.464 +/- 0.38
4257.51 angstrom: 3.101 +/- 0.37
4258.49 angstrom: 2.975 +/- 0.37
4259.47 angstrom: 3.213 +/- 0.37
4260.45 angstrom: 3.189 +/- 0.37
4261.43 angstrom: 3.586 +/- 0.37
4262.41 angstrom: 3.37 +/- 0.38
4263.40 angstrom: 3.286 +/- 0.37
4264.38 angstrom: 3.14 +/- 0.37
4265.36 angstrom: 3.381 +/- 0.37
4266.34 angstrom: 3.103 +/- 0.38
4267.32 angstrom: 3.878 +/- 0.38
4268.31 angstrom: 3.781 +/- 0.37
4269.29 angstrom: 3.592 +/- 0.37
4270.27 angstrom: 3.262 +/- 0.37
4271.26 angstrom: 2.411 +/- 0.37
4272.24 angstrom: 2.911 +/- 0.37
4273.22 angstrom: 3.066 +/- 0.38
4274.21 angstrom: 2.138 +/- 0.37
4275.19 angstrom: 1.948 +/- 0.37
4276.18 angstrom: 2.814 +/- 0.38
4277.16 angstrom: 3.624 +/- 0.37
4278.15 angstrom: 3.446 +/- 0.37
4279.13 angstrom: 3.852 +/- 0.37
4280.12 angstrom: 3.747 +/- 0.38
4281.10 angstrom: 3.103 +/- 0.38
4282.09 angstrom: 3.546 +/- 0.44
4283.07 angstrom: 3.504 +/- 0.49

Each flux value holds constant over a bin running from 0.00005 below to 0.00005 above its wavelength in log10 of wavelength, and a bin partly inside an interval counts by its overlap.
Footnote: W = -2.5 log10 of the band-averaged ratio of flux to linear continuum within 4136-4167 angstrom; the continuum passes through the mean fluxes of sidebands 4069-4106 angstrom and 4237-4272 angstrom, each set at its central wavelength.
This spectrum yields -0.17 mag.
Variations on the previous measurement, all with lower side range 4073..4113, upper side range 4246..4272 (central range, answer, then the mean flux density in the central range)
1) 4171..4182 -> -0.16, 3.59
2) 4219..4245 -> 0.44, 1.99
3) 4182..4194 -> -0.22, 3.75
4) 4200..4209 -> -0.12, 3.38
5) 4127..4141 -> -0.08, 3.42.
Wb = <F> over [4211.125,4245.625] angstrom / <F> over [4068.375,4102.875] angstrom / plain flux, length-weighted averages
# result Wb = 0.7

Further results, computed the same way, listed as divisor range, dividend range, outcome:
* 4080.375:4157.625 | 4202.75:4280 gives 0.79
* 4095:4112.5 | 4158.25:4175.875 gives 1.17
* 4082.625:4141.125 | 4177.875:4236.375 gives 0.84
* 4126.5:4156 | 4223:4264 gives 0.69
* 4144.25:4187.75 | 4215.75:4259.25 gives 0.60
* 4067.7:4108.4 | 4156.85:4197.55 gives 1.18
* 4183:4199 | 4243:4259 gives 0.73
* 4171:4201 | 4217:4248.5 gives 0.58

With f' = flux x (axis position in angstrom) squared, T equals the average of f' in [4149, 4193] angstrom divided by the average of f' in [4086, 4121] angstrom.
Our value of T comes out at 1.2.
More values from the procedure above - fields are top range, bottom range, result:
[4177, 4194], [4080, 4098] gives 1.18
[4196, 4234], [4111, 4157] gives 0.73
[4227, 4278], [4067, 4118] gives 0.90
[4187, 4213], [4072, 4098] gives 1.13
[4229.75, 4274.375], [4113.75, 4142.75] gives 0.85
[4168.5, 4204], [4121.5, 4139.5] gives 1.05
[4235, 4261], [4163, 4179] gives 0.81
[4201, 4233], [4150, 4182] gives 0.63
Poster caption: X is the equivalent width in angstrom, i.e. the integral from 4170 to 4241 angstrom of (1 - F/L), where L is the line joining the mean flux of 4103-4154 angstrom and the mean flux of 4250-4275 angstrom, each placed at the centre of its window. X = 4.6 angstrom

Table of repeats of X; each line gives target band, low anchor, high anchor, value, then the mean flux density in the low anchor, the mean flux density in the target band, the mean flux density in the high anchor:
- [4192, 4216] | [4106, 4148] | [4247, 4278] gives -2.4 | 3.38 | 3.43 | 2.91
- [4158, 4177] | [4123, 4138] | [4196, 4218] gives -1.8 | 3.49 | 3.71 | 3.26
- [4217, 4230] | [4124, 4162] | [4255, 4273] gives 7.7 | 3.55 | 1.33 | 3.15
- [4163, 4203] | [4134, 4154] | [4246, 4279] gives -4.4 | 3.43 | 3.62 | 2.93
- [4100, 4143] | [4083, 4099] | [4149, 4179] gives 2.1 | 3.41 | 3.38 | 3.74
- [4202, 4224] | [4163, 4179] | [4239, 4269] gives 2.9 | 3.6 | 2.88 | 3.01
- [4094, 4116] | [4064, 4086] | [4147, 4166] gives 0.9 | 3.09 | 3.2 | 3.77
